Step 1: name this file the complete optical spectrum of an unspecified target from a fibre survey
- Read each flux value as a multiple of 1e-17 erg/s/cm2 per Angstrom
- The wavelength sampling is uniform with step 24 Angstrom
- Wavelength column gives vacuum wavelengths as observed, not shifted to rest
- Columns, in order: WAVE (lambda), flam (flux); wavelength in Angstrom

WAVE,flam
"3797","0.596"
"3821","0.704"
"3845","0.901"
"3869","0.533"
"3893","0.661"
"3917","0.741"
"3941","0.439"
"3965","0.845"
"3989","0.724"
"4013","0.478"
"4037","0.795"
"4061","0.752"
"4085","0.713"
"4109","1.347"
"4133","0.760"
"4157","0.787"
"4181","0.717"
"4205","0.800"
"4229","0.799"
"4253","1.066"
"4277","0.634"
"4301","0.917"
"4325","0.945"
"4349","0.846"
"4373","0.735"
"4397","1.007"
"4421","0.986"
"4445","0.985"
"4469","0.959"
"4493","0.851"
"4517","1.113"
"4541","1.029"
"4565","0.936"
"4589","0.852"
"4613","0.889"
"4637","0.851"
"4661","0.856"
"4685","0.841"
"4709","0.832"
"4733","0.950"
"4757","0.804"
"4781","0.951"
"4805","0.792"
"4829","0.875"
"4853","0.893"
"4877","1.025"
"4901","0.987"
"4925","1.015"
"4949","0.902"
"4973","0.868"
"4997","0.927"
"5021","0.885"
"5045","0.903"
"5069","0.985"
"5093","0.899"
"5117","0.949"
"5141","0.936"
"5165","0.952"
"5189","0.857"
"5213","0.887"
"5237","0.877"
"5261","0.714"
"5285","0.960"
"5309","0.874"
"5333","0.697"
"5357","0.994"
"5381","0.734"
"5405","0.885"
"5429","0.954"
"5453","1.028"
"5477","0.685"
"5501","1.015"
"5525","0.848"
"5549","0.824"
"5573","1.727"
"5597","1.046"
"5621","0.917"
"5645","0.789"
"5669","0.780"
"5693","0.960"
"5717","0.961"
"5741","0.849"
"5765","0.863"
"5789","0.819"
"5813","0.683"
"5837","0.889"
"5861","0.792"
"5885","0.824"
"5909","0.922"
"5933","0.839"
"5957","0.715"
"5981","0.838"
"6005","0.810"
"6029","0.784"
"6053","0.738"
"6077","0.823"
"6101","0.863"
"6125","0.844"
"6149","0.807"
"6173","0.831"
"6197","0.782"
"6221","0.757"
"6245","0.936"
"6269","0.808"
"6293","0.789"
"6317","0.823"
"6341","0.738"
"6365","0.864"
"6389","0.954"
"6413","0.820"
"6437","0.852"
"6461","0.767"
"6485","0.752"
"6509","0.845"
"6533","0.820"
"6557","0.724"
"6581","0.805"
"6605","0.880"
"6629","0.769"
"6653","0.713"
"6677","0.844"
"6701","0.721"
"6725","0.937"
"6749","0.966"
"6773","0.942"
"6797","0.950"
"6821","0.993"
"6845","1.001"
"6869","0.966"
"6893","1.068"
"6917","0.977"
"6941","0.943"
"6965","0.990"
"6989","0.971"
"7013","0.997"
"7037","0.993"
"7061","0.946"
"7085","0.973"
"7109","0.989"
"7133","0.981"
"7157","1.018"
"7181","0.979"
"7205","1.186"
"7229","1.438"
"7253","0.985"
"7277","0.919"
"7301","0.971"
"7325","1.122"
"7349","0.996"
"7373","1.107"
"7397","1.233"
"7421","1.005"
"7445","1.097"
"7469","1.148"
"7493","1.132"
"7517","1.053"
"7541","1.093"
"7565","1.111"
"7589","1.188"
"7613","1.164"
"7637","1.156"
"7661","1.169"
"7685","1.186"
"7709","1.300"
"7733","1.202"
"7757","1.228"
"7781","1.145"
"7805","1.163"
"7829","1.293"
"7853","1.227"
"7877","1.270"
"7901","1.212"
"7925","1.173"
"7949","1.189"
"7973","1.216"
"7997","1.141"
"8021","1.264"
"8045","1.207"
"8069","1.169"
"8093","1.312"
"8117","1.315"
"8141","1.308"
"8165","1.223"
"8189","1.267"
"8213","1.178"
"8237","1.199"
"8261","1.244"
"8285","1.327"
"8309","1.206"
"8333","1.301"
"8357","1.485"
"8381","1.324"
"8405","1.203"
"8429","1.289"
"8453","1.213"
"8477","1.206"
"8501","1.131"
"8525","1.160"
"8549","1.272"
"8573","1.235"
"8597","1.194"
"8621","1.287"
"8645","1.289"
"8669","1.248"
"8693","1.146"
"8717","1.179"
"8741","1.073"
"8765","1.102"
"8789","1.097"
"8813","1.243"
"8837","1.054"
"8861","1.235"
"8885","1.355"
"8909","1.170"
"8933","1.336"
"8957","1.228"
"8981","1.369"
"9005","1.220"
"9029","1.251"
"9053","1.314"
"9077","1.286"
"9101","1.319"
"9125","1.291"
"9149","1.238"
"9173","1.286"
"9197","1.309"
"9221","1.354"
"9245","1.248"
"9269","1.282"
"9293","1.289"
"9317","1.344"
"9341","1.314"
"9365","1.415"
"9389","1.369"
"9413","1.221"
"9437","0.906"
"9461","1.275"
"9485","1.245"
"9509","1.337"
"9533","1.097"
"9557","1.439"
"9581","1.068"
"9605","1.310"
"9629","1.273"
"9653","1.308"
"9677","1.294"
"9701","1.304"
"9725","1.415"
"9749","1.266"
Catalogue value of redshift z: 0.69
